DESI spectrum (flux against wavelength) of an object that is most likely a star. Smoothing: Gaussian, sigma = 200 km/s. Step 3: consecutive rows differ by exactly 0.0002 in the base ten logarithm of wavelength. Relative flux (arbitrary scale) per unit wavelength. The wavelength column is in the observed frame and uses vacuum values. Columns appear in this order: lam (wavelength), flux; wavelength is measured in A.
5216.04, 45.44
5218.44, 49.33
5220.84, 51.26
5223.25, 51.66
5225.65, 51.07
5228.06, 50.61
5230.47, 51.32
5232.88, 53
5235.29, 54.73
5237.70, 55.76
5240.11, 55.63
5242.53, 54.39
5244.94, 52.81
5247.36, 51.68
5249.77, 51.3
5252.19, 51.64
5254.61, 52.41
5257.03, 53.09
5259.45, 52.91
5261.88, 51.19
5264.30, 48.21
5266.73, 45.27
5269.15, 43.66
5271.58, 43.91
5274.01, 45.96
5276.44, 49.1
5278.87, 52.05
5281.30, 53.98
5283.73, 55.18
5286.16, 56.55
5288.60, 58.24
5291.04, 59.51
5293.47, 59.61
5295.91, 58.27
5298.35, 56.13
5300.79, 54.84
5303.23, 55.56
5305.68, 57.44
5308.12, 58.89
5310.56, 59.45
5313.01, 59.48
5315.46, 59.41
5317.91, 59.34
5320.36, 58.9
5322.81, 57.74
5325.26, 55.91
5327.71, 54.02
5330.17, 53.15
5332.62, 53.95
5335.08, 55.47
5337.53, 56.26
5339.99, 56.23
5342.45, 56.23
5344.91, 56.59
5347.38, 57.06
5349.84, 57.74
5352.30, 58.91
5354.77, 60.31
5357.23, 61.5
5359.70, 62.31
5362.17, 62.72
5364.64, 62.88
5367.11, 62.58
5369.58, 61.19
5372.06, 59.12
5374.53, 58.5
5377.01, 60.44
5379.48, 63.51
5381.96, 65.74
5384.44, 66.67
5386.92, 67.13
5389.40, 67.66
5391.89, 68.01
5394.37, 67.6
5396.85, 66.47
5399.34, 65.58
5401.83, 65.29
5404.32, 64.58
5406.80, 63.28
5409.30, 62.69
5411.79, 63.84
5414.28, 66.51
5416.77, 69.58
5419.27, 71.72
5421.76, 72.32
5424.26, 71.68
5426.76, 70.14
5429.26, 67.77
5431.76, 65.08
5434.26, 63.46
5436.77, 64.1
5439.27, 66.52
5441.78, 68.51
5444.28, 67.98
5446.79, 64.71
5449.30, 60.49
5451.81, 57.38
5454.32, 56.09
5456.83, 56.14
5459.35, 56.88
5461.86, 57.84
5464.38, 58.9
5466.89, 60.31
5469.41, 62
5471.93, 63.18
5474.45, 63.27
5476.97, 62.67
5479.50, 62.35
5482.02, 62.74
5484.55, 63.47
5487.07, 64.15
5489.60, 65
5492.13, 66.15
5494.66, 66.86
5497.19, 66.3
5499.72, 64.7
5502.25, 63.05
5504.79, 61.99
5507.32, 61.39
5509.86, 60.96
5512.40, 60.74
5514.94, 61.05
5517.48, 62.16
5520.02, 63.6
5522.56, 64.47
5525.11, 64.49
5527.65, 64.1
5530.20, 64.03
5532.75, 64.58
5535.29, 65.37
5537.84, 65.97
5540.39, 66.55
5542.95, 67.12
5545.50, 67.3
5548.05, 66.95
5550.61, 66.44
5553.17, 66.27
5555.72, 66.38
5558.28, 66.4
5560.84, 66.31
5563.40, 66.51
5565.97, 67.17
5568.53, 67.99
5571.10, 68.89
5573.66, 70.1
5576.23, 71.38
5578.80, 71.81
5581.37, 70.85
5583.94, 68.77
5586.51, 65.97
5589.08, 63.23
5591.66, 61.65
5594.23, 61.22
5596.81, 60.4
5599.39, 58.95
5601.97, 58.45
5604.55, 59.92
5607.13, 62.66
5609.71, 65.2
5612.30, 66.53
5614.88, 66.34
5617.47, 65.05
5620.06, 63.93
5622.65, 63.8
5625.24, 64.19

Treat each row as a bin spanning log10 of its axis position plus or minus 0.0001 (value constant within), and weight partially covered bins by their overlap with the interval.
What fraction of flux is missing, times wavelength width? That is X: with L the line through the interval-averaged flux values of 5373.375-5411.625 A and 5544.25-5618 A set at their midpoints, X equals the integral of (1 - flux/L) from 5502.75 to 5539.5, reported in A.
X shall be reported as 1.2 A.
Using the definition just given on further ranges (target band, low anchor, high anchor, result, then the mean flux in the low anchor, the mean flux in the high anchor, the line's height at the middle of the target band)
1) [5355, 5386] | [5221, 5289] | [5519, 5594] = -2.67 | 51.6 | 66.5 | 57.3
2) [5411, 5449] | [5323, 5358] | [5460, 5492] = -4.51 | 56.7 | 62.2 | 60.3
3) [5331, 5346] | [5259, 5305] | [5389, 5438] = 0.78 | 52.7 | 66.8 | 58.8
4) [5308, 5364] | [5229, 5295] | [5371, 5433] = 1.55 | 52.4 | 66.1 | 59.6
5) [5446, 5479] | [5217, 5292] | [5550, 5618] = 0.29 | 51.8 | 65.6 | 60.5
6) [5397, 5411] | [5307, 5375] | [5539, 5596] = -0.84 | 58.4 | 67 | 60.8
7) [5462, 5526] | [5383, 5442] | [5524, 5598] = 3.52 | 66.9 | 66.4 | 66.6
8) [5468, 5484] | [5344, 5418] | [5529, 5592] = 0.62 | 63.2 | 67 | 65.3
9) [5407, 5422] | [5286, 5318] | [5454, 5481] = -1.94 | 58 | 60.1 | 59.5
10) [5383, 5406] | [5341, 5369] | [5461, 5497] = -2.12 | 59.9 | 62.9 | 60.9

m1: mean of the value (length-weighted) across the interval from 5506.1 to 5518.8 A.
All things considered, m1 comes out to 61.2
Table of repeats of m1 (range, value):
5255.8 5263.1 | 52.4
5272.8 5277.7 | 47.6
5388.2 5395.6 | 67.7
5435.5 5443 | 66.3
